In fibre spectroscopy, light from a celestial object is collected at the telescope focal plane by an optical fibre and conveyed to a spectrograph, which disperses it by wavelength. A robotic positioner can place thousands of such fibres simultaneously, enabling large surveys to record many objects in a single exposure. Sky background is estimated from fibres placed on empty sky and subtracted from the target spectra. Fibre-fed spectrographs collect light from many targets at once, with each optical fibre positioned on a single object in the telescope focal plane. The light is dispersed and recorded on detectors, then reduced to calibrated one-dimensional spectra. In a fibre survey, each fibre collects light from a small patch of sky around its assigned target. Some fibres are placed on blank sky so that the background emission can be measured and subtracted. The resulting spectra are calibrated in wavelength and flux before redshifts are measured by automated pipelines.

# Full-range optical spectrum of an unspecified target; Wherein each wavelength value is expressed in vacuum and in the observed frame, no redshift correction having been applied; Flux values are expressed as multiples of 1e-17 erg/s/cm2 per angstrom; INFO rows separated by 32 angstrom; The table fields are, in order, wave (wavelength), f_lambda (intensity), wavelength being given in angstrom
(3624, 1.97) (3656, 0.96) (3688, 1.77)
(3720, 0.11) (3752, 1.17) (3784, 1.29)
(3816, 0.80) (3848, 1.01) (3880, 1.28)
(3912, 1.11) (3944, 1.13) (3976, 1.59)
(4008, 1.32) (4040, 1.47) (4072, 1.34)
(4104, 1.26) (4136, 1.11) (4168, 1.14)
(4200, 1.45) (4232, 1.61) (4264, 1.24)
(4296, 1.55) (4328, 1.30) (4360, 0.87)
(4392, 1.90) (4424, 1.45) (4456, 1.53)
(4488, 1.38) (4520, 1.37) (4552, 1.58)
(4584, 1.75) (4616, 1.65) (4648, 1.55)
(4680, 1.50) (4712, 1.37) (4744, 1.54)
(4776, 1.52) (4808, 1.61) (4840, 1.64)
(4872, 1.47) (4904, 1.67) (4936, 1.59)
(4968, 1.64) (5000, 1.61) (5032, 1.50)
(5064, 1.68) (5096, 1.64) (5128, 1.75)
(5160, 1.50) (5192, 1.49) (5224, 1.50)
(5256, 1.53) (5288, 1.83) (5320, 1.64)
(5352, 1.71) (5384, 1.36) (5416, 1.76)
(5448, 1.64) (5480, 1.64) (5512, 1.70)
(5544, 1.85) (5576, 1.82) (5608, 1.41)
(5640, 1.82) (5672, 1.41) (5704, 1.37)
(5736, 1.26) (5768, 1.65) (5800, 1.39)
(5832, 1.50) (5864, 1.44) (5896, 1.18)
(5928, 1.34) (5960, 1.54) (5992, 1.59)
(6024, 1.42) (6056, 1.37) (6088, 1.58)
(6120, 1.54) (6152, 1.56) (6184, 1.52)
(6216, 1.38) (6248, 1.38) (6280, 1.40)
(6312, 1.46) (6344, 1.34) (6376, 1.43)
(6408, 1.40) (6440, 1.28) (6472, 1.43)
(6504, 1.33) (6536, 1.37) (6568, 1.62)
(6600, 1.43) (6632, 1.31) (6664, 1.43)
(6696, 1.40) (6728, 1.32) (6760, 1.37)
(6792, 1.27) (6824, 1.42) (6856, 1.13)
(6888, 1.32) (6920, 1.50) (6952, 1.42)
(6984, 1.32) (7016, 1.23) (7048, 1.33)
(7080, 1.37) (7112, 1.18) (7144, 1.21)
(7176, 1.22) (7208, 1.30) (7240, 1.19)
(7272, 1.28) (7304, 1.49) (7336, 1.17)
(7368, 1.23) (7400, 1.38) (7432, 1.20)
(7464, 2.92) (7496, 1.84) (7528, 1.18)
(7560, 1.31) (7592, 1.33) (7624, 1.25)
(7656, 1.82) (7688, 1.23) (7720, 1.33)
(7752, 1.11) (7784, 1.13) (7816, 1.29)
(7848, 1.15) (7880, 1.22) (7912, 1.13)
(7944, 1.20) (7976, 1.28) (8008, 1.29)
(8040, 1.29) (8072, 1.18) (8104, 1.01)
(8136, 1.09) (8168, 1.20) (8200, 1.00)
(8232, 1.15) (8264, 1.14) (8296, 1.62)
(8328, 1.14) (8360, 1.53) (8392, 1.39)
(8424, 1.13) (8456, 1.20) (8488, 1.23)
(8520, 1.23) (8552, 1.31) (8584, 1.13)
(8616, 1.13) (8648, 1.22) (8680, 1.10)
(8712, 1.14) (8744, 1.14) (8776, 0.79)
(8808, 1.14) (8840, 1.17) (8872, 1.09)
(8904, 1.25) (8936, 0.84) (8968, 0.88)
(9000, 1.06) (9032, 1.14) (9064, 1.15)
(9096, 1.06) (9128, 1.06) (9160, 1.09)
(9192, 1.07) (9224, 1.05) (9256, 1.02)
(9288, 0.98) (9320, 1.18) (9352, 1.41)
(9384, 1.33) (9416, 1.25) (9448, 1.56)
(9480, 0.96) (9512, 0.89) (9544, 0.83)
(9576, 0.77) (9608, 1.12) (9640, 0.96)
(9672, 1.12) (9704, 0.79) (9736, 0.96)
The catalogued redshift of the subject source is 0.138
